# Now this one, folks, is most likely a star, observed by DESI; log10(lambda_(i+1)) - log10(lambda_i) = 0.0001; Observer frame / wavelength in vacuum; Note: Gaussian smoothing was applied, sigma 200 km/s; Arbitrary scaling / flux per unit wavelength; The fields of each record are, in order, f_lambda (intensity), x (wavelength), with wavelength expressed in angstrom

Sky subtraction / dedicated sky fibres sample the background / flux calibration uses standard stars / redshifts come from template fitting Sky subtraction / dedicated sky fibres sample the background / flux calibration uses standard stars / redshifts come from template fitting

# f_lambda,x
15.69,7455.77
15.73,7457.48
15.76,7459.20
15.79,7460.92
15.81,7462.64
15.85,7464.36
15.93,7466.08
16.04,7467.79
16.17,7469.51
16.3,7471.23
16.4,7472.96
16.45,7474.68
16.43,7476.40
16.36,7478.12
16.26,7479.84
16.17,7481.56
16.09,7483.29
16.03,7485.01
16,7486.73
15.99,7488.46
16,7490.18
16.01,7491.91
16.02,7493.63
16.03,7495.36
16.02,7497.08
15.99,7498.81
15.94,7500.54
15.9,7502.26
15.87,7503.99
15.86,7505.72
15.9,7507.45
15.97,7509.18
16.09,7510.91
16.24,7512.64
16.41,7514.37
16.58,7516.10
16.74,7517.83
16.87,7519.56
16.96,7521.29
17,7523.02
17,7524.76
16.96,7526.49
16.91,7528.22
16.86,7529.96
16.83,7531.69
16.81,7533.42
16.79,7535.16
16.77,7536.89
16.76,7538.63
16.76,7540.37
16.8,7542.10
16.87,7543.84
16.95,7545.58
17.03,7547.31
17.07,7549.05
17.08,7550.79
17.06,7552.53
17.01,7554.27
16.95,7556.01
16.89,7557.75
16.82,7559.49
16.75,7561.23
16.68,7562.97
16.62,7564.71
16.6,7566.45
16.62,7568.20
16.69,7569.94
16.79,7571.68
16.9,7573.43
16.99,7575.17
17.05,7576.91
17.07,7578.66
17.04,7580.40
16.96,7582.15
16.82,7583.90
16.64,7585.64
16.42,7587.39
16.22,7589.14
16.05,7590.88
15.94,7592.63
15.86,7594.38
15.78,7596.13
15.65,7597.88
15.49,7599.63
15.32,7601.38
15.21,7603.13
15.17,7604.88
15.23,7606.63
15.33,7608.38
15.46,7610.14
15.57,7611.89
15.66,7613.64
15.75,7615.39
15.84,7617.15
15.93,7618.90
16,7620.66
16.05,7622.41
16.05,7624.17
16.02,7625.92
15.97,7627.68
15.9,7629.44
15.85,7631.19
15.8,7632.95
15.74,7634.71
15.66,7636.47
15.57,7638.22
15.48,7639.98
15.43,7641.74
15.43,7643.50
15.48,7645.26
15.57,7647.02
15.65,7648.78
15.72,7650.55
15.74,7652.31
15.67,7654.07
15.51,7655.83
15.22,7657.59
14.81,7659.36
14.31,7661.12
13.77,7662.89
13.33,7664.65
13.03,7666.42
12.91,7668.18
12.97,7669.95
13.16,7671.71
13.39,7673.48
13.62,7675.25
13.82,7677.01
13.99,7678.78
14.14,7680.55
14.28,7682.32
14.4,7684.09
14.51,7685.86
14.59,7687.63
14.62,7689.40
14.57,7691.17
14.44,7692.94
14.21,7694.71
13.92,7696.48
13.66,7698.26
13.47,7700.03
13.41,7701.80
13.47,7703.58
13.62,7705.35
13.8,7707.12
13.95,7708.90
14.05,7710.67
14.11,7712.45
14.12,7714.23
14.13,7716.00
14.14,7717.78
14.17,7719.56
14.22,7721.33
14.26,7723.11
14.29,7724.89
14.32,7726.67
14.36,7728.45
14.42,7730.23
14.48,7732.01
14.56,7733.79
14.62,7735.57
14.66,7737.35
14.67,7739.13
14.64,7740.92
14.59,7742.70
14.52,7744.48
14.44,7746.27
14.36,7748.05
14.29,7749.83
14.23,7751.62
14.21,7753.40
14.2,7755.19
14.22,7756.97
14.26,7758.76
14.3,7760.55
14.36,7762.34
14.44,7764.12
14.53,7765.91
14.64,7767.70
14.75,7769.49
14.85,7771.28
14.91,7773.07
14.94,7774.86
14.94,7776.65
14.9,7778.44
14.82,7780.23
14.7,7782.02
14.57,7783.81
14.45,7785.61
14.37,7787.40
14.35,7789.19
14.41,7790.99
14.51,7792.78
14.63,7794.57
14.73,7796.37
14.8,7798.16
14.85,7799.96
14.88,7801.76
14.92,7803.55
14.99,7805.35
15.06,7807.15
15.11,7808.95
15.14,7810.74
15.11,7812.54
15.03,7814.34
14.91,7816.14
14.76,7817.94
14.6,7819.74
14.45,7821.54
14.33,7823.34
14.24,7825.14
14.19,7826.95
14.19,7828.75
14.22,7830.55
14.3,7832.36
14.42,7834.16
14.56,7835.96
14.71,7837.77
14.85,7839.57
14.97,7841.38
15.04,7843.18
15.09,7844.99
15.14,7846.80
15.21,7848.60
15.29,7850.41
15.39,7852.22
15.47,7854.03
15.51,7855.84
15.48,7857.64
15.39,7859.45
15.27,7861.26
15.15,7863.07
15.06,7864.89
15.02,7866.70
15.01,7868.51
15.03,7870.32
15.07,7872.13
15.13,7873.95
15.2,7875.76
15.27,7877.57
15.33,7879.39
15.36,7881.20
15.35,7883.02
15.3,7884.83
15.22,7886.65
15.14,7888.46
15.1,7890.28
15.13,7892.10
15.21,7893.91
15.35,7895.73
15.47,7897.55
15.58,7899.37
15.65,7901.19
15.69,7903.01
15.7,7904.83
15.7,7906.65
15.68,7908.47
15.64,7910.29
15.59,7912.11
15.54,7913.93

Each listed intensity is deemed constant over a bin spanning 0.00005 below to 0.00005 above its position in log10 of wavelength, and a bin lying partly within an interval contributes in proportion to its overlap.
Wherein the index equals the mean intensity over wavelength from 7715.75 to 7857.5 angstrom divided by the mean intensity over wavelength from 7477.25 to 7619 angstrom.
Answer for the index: 0.89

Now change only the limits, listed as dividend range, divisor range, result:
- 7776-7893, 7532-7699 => 0.95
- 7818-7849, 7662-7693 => 1.06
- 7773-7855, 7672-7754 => 1.04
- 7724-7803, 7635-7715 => 1.01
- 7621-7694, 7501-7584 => 0.89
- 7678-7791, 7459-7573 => 0.87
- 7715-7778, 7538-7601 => 0.87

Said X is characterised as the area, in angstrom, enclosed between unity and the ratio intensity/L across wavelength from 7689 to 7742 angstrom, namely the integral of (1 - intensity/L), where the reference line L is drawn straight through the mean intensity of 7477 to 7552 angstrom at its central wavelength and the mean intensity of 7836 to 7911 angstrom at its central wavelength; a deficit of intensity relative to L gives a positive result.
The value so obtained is 5.4 angstrom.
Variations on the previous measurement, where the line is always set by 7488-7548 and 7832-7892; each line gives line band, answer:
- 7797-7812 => 0.4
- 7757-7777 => 1.2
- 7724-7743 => 1.4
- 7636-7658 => 0.6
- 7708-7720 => 1.2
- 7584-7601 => 0.2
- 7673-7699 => 2.7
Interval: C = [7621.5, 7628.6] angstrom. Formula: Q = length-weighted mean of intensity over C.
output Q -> 16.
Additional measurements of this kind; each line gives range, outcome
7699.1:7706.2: 13.5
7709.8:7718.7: 14.1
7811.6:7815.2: 15.1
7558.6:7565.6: 16.7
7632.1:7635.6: 15.8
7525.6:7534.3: 16.9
